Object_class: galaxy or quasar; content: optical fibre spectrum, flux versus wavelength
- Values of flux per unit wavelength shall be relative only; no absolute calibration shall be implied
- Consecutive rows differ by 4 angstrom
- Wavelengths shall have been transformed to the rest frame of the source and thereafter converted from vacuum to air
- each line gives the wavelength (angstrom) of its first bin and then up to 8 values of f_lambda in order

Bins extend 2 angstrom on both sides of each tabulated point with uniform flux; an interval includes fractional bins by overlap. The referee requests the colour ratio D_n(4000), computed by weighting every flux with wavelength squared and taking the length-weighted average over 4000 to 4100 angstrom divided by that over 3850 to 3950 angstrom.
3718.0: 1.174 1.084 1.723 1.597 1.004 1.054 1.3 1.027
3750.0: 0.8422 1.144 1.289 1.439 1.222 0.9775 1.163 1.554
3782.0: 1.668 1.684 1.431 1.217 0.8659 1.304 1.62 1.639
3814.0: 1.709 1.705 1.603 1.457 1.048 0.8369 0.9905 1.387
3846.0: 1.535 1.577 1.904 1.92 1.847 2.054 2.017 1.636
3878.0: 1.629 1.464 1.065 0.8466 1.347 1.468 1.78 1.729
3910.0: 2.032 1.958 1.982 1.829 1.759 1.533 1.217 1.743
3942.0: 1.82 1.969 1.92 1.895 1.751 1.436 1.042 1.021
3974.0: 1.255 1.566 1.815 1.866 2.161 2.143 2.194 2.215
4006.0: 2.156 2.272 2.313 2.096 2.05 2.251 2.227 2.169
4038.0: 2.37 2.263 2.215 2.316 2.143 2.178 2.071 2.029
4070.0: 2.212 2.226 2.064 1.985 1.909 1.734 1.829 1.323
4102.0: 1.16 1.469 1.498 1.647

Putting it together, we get 1.34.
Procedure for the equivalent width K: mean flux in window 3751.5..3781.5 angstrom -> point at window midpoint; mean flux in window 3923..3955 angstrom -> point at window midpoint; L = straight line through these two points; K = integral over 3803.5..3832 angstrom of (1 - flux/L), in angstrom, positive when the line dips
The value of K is -2.7 angstrom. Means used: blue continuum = 1.27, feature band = 1.54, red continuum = 1.73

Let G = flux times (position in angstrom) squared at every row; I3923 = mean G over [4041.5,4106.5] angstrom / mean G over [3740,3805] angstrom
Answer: 1.80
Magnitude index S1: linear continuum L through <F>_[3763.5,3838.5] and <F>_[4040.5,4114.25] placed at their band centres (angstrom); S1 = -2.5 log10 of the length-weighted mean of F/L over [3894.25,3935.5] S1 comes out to -0.09 mag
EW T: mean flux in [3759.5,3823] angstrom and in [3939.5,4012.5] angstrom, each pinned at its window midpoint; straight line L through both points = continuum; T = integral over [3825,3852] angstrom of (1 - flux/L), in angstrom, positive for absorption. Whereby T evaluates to 4.7 angstrom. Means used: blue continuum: 1.42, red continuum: 1.81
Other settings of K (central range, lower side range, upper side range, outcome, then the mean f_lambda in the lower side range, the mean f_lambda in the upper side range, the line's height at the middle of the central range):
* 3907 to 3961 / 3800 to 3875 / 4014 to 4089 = 1.08 angstrom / 1.57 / 2.15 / 1.83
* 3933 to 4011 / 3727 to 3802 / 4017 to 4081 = 6.45 angstrom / 1.26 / 2.18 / 1.93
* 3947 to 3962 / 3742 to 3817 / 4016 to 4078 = 0.63 angstrom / 1.33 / 2.18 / 1.89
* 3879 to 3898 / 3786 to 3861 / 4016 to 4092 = 4.67 angstrom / 1.44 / 2.13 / 1.64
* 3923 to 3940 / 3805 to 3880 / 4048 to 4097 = 1.76 angstrom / 1.58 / 2.04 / 1.76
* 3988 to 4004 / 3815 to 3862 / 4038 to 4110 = -3.46 angstrom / 1.47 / 1.95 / 1.79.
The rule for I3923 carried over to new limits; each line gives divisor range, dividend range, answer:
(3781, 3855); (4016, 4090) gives 1.70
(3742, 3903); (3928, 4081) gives 1.51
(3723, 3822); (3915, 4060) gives 1.60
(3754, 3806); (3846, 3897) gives 1.27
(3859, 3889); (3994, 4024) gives 1.41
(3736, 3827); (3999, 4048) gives 1.86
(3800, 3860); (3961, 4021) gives 1.36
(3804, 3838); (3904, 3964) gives 1.32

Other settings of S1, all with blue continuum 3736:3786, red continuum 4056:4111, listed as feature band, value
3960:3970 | 0.33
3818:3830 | -0.09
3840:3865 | -0.21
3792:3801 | 0.22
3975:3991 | -0.09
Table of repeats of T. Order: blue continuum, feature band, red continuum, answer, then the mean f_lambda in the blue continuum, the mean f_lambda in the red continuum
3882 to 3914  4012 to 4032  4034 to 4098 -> -2.7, 1.5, 2.08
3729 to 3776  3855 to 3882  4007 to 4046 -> -3.6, 1.16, 2.22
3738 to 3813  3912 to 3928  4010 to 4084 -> -1.0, 1.3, 2.18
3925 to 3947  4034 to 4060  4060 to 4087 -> -3.2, 1.66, 2.08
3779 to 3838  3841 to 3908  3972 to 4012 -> -0.2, 1.4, 1.96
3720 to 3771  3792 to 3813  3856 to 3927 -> 0.8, 1.21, 1.69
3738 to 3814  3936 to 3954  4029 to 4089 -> -0.6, 1.3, 2.15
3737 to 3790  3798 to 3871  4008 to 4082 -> -1.7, 1.27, 2.19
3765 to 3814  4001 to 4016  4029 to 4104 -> -2.8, 1.38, 2.02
